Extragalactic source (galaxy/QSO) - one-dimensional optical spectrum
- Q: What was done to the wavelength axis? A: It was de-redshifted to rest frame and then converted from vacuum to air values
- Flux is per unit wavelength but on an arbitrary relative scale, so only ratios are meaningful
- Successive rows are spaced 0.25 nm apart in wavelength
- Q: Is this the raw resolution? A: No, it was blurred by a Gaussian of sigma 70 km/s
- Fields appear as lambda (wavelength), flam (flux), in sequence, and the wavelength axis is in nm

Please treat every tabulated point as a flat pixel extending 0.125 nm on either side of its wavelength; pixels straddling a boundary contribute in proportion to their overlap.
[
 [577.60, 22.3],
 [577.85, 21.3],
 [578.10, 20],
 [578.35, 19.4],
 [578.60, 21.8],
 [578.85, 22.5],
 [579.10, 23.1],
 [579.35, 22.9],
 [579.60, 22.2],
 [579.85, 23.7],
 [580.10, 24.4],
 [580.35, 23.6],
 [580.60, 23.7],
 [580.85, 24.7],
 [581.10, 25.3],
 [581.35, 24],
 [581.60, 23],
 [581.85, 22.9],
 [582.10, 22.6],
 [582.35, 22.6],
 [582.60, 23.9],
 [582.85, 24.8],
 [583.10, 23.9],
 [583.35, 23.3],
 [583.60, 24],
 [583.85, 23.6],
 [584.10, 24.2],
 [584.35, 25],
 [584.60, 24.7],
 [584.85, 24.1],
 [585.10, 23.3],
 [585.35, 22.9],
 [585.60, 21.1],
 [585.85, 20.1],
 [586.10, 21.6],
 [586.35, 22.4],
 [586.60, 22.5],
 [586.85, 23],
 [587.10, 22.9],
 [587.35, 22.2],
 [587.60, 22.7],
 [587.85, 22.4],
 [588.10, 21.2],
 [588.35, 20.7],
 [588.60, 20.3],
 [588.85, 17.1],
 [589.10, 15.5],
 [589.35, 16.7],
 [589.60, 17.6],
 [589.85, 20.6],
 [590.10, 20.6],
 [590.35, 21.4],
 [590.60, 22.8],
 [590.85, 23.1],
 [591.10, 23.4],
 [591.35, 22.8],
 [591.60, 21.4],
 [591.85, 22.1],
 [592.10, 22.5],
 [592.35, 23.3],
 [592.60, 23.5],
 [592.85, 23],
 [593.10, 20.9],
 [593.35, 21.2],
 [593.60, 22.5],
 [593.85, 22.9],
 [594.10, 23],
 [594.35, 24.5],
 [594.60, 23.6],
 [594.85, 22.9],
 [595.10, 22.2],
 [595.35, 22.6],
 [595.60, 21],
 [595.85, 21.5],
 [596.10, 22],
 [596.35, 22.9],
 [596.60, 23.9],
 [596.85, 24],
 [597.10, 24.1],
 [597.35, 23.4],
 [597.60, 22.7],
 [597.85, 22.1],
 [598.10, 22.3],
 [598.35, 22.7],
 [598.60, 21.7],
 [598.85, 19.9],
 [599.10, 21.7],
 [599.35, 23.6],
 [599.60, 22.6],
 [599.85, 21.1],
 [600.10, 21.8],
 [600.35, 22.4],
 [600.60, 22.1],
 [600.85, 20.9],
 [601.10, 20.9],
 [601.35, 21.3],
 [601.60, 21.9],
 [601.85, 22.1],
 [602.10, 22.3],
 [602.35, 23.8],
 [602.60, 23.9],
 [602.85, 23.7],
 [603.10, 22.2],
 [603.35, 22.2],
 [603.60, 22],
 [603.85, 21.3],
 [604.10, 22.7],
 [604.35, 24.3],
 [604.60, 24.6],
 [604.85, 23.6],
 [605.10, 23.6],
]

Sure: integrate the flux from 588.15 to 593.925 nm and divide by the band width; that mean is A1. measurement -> 21.1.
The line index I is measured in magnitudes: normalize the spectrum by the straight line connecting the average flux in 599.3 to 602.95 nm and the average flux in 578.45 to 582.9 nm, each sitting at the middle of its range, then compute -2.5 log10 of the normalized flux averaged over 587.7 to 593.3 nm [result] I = 0.09 mag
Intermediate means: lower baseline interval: 23.4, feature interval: 21.1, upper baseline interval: 22.3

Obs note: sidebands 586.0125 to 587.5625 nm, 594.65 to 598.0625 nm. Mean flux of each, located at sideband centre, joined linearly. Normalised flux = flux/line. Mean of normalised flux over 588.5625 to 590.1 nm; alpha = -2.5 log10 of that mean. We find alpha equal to 0.24 mag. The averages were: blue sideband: 22.5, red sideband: 22.7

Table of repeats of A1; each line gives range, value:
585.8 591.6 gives 21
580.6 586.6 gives 23.4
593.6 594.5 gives 23.3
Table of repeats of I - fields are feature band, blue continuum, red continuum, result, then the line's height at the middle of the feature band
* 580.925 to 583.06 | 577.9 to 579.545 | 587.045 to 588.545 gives -0.093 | 21.7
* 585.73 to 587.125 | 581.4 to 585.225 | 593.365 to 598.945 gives 0.068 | 23.5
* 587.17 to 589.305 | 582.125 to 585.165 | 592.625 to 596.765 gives 0.158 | 23.4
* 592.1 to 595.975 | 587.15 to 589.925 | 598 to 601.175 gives -0.088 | 20.8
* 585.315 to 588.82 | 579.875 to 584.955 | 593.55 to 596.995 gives 0.087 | 23.5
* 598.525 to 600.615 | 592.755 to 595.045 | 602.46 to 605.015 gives 0.050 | 22.9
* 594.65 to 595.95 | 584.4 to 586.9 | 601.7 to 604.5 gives 0.028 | 22.7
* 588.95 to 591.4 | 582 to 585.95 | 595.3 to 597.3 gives 0.137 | 23.1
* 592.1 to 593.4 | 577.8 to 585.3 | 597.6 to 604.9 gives 0.014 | 22.7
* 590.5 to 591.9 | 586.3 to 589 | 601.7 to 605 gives -0.039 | 21.8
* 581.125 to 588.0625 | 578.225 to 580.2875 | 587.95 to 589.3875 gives -0.136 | 20.4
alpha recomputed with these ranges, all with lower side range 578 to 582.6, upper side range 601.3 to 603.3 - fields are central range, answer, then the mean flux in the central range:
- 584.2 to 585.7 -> -0.03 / 23.6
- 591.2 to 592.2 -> 0.03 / 22.2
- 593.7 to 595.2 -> -0.02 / 23.2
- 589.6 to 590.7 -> 0.10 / 20.9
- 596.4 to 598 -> -0.03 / 23.3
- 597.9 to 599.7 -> 0.03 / 22.1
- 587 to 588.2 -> 0.03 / 22.3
